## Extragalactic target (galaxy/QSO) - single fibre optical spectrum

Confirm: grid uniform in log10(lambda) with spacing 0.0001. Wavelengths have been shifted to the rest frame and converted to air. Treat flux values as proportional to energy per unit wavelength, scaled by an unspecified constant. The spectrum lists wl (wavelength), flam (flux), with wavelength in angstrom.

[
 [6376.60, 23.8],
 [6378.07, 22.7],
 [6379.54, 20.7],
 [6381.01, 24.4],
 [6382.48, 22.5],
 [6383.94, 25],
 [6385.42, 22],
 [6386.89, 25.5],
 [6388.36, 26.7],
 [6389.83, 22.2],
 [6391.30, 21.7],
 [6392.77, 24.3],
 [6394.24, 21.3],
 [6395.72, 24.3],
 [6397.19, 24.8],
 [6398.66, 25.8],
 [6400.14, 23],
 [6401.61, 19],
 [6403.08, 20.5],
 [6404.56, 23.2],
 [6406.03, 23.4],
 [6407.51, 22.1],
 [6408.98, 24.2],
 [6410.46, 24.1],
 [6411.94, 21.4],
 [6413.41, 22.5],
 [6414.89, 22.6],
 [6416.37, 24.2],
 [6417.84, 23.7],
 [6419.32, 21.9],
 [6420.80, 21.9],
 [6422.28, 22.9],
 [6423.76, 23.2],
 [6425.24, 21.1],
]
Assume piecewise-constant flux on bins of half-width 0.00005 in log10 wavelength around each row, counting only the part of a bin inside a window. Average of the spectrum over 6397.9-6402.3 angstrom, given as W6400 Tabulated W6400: 22.7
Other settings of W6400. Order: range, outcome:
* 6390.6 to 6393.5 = 23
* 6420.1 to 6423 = 22.4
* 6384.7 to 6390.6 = 24.1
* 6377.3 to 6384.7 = 23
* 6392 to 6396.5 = 23.3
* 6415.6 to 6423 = 22.9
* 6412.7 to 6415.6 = 22.5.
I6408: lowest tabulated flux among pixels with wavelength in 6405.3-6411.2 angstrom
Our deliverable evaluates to 22.1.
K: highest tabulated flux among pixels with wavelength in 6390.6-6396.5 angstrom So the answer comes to 24.3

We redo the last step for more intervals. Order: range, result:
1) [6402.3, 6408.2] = 23.4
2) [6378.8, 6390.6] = 26.7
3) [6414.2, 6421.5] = 24.2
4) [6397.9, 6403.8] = 25.8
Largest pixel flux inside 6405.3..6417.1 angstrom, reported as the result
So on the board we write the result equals 24.2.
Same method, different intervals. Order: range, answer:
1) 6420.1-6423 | 22.9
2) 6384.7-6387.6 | 25.5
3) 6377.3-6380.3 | 22.7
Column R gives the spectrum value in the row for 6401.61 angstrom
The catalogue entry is 19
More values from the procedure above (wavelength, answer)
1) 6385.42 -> 22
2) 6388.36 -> 26.7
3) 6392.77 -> 24.3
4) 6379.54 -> 20.7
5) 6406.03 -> 23.4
